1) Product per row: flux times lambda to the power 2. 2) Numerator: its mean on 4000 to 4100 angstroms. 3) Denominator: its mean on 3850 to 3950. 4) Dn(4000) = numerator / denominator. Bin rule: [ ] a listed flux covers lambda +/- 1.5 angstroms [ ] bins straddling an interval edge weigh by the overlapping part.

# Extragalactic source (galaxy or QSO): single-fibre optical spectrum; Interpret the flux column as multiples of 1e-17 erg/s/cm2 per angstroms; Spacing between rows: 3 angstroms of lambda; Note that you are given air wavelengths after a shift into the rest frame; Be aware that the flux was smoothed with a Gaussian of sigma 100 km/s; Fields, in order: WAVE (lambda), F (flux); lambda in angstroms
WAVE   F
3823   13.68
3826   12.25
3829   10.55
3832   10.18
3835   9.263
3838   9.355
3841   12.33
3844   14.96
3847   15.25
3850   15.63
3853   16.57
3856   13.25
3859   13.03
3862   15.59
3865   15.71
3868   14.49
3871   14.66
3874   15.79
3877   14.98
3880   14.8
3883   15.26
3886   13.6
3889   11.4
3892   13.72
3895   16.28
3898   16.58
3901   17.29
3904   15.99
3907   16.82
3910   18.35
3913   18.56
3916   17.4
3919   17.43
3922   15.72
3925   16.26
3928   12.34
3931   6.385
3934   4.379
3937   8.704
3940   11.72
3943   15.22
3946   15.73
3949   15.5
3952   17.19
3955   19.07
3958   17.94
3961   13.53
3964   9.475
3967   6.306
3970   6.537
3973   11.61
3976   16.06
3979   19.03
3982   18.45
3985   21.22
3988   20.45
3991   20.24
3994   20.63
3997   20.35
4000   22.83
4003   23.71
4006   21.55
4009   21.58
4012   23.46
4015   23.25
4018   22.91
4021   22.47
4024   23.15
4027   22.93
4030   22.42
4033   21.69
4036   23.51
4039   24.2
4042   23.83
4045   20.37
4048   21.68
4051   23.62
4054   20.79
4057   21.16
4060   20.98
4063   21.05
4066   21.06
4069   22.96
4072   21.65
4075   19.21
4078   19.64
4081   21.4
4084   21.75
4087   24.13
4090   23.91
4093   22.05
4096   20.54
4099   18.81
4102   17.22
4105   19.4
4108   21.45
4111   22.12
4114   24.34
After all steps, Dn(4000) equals 1.6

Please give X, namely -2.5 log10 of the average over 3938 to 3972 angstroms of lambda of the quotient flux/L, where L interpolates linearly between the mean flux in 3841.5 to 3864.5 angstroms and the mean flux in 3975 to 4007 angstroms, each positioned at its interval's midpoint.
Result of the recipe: 0.38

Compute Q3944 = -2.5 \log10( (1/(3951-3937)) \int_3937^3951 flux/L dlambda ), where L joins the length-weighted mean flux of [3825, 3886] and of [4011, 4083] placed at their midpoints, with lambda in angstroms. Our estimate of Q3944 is 0.25 mag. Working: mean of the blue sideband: 13.7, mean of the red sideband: 22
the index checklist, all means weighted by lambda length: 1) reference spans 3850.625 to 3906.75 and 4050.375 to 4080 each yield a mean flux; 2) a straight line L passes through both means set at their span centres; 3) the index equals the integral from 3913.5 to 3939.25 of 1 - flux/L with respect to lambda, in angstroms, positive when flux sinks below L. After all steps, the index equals 6.1 angstroms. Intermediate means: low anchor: 15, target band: 12.6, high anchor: 21.1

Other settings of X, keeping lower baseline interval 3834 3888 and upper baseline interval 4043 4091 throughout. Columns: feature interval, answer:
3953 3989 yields 0.21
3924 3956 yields 0.31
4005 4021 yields -0.15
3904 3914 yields -0.11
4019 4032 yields -0.13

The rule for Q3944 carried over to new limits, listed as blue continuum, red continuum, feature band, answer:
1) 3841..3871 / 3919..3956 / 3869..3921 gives -0.13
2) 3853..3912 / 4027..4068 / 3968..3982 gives 0.37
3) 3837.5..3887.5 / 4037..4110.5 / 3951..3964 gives 0.10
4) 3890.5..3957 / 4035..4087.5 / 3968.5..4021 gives -0.07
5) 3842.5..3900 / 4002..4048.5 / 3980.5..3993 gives 0.03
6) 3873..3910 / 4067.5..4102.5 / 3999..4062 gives -0.15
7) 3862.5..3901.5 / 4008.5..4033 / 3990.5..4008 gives 0.00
